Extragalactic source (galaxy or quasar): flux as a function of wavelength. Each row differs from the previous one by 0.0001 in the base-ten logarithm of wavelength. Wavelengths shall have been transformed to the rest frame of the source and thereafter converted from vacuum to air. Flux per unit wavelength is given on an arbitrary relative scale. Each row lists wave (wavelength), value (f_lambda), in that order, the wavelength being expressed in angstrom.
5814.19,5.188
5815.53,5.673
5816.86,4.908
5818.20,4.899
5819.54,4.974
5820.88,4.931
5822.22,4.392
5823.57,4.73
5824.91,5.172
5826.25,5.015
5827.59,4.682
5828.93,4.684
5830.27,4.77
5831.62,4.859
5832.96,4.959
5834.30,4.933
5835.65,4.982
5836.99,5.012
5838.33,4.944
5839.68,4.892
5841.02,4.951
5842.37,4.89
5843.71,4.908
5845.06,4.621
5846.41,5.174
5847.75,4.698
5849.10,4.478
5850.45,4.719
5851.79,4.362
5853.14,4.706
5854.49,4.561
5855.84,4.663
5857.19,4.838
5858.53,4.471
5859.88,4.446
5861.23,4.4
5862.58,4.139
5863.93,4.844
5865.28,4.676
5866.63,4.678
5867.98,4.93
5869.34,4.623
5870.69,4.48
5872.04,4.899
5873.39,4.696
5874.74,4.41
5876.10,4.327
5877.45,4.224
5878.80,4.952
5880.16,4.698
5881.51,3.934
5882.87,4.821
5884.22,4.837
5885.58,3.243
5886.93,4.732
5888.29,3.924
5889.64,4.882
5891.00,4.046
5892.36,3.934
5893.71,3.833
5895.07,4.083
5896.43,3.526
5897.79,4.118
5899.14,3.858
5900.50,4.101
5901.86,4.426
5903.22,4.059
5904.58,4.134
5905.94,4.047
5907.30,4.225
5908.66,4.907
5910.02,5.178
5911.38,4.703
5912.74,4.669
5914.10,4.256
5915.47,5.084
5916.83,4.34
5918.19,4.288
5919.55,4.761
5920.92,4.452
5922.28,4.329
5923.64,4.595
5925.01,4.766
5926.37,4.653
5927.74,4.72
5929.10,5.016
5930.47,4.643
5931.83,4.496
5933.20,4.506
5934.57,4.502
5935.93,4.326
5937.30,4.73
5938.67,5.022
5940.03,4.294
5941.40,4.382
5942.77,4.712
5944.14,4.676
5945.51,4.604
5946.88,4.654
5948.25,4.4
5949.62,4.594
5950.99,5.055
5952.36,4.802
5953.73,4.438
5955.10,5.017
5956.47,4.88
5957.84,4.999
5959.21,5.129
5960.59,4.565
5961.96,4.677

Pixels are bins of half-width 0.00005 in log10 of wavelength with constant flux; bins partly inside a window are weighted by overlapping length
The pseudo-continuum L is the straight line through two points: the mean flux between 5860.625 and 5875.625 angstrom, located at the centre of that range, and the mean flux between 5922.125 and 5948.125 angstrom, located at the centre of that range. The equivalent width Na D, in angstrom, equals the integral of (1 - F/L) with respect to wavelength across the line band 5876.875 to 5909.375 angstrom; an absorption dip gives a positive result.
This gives 2.68 angstrom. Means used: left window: 4.61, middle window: 4.23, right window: 4.61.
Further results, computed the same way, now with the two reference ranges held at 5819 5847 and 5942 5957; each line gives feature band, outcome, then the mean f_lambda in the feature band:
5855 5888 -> 2.0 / 4.53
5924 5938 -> 0.3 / 4.63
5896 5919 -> 2.0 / 4.36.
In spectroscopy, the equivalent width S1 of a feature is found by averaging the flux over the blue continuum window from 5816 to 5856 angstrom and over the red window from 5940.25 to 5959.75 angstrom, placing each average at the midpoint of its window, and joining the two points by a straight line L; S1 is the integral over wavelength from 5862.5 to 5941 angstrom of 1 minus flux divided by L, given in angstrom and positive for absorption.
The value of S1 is 5.0 angstrom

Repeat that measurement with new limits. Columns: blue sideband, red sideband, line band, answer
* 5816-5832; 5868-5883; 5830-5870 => -0.3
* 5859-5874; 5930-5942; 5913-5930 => -0.2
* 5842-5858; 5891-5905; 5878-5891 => -0.7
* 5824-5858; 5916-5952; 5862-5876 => 0.4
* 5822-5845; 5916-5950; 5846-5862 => 0.7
